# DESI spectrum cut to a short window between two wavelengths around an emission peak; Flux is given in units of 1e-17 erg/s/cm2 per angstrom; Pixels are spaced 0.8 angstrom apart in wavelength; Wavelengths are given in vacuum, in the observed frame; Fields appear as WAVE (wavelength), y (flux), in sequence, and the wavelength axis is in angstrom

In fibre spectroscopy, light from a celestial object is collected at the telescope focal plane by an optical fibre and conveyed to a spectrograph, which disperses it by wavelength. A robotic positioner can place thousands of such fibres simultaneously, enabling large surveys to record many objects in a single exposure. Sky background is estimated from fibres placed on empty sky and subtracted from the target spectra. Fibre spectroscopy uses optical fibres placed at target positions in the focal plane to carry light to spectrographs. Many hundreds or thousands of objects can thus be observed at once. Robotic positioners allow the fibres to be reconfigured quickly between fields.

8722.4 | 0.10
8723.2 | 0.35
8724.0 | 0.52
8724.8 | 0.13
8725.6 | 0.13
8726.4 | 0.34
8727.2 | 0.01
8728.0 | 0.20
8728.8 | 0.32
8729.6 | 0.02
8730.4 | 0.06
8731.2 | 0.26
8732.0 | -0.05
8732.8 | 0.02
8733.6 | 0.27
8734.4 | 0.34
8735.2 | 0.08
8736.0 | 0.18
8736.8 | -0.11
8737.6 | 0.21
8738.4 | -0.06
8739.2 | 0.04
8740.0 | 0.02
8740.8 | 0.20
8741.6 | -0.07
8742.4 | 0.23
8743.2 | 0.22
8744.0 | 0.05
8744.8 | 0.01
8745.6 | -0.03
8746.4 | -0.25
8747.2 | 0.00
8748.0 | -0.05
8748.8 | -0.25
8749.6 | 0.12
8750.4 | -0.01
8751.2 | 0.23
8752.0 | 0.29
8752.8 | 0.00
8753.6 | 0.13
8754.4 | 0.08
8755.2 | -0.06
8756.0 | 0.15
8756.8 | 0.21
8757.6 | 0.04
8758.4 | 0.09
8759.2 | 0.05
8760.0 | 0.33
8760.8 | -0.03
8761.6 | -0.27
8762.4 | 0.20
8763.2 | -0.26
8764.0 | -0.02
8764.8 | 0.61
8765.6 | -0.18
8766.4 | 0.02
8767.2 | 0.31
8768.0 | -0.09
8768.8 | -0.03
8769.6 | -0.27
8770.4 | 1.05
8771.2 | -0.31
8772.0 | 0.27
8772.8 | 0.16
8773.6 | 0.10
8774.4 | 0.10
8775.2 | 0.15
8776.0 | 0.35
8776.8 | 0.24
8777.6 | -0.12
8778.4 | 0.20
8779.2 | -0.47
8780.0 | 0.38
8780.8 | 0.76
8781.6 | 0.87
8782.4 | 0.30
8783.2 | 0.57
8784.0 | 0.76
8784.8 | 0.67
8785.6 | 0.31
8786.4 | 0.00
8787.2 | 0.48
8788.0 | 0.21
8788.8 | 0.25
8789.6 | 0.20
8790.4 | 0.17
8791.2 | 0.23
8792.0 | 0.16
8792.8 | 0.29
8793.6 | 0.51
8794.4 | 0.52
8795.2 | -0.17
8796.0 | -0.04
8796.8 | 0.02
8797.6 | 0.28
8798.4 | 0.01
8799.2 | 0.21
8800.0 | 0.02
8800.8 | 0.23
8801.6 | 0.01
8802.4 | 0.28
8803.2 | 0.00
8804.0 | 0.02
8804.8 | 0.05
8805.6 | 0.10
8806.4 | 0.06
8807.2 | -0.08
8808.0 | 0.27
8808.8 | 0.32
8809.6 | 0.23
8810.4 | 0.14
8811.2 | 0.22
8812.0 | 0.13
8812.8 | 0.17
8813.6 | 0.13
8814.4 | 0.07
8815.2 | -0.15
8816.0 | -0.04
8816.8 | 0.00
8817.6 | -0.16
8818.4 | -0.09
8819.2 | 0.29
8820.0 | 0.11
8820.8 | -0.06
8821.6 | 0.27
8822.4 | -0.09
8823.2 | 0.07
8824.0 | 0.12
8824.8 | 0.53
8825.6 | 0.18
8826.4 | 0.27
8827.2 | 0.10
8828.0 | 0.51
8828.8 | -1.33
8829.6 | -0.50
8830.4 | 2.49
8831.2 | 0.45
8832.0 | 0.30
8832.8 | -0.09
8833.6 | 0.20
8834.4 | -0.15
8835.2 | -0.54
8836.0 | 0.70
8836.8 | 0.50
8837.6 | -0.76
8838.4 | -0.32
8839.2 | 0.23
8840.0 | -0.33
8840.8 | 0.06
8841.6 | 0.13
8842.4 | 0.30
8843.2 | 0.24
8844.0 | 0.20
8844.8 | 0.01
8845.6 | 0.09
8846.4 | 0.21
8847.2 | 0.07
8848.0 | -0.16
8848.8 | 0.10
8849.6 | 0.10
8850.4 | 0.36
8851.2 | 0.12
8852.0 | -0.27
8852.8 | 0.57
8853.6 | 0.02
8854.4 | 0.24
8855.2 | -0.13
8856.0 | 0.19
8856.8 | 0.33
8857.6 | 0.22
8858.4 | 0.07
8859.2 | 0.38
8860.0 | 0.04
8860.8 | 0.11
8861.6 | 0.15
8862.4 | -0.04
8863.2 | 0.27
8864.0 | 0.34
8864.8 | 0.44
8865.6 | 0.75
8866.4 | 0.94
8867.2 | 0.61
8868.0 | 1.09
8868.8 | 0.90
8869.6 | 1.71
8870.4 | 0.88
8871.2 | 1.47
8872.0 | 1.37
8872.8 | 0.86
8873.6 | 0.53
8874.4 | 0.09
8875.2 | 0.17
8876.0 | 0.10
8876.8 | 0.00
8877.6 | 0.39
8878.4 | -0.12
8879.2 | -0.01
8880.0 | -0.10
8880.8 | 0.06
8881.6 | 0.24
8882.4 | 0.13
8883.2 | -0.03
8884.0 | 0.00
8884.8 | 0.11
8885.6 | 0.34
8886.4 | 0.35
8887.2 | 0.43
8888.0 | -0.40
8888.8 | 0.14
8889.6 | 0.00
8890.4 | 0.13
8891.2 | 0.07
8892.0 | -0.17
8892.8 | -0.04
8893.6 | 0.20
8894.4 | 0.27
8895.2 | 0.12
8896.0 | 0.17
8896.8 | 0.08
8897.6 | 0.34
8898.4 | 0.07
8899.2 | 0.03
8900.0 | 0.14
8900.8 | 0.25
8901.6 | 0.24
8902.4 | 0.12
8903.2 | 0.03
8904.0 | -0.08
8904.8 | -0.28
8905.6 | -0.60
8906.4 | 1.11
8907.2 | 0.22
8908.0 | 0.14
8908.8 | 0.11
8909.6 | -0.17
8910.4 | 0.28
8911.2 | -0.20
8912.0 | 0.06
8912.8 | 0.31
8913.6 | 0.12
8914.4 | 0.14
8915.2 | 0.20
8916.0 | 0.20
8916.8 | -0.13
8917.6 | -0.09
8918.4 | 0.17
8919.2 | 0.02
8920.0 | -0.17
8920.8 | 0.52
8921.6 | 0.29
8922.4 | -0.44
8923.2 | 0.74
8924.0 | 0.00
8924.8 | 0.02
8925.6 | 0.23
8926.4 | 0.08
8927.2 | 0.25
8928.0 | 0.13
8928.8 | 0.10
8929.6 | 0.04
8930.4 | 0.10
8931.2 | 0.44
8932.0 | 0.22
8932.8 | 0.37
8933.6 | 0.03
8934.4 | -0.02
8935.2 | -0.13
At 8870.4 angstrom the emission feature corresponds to [O III] 5007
